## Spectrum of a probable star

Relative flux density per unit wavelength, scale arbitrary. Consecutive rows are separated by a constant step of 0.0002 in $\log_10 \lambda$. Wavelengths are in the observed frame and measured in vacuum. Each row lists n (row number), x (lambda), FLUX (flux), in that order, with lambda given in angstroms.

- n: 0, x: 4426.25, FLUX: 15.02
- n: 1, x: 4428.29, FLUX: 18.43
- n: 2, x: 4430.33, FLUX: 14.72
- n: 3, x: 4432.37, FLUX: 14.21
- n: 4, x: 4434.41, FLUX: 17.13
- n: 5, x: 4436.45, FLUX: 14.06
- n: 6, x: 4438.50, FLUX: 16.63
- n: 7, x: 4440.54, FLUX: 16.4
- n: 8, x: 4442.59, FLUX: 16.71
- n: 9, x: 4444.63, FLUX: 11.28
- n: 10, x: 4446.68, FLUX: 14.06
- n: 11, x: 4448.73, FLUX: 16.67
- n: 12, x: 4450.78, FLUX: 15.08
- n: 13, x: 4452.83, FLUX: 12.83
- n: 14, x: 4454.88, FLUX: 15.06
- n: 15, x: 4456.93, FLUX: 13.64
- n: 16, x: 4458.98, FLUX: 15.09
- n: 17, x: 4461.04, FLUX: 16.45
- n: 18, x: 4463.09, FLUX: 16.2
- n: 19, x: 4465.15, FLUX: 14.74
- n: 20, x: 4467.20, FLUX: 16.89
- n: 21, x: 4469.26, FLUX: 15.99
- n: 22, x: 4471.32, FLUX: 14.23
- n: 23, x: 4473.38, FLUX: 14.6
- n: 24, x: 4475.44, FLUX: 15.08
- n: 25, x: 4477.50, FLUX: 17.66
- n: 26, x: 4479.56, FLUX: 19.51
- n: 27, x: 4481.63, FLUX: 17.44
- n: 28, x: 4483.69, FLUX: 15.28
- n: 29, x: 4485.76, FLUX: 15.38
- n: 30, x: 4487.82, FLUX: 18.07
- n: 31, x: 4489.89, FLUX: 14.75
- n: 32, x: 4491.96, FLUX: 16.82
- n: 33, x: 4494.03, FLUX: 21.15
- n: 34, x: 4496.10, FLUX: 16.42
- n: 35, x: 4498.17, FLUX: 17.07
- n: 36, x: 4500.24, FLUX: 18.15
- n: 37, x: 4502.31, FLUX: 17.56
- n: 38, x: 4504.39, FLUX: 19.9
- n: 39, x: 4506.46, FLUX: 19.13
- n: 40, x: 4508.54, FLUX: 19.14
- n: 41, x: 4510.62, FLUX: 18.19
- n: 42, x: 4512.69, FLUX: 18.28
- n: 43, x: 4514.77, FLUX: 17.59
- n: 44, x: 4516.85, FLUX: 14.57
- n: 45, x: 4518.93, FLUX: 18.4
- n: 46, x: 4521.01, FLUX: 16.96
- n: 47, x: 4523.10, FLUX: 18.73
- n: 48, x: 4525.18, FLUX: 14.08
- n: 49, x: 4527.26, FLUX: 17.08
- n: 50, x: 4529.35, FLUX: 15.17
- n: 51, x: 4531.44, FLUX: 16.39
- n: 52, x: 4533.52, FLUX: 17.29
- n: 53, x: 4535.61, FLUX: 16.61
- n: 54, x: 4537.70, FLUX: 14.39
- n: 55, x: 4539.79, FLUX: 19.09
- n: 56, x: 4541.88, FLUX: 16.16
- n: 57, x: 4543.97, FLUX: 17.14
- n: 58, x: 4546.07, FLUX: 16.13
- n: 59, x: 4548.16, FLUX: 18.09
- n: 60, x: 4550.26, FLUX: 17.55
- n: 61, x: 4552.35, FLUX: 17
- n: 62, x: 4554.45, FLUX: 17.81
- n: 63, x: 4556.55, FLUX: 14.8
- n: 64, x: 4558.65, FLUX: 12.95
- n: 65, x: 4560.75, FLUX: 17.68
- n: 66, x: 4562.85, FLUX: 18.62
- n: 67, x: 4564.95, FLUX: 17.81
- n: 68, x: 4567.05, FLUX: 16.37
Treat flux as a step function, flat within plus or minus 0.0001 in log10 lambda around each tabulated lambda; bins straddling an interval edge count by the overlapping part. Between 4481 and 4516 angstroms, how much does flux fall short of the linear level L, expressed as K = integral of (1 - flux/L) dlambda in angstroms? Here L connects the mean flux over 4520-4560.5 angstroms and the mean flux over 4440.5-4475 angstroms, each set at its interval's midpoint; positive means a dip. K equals -4.2 angstroms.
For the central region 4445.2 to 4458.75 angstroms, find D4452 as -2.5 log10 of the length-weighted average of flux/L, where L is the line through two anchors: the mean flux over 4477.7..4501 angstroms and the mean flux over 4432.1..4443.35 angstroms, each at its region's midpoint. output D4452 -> 0.13 mag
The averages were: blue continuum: 15.9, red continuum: 17.3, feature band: 14.5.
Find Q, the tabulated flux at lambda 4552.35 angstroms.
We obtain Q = 17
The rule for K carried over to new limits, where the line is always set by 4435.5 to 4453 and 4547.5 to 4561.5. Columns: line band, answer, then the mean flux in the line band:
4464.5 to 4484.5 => -1.0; 16.2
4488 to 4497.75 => -1.1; 17.3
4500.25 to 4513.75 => -2.4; 18.7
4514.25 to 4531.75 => -0.5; 16.5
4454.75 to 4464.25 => -0.1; 15.3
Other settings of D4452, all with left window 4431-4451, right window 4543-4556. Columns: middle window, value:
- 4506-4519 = -0.08 mag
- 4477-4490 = -0.07 mag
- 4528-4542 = 0.03 mag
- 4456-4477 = 0.02 mag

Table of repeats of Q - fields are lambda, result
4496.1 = 16.42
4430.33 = 14.72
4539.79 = 19.09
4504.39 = 19.9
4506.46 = 19.13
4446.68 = 14.06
